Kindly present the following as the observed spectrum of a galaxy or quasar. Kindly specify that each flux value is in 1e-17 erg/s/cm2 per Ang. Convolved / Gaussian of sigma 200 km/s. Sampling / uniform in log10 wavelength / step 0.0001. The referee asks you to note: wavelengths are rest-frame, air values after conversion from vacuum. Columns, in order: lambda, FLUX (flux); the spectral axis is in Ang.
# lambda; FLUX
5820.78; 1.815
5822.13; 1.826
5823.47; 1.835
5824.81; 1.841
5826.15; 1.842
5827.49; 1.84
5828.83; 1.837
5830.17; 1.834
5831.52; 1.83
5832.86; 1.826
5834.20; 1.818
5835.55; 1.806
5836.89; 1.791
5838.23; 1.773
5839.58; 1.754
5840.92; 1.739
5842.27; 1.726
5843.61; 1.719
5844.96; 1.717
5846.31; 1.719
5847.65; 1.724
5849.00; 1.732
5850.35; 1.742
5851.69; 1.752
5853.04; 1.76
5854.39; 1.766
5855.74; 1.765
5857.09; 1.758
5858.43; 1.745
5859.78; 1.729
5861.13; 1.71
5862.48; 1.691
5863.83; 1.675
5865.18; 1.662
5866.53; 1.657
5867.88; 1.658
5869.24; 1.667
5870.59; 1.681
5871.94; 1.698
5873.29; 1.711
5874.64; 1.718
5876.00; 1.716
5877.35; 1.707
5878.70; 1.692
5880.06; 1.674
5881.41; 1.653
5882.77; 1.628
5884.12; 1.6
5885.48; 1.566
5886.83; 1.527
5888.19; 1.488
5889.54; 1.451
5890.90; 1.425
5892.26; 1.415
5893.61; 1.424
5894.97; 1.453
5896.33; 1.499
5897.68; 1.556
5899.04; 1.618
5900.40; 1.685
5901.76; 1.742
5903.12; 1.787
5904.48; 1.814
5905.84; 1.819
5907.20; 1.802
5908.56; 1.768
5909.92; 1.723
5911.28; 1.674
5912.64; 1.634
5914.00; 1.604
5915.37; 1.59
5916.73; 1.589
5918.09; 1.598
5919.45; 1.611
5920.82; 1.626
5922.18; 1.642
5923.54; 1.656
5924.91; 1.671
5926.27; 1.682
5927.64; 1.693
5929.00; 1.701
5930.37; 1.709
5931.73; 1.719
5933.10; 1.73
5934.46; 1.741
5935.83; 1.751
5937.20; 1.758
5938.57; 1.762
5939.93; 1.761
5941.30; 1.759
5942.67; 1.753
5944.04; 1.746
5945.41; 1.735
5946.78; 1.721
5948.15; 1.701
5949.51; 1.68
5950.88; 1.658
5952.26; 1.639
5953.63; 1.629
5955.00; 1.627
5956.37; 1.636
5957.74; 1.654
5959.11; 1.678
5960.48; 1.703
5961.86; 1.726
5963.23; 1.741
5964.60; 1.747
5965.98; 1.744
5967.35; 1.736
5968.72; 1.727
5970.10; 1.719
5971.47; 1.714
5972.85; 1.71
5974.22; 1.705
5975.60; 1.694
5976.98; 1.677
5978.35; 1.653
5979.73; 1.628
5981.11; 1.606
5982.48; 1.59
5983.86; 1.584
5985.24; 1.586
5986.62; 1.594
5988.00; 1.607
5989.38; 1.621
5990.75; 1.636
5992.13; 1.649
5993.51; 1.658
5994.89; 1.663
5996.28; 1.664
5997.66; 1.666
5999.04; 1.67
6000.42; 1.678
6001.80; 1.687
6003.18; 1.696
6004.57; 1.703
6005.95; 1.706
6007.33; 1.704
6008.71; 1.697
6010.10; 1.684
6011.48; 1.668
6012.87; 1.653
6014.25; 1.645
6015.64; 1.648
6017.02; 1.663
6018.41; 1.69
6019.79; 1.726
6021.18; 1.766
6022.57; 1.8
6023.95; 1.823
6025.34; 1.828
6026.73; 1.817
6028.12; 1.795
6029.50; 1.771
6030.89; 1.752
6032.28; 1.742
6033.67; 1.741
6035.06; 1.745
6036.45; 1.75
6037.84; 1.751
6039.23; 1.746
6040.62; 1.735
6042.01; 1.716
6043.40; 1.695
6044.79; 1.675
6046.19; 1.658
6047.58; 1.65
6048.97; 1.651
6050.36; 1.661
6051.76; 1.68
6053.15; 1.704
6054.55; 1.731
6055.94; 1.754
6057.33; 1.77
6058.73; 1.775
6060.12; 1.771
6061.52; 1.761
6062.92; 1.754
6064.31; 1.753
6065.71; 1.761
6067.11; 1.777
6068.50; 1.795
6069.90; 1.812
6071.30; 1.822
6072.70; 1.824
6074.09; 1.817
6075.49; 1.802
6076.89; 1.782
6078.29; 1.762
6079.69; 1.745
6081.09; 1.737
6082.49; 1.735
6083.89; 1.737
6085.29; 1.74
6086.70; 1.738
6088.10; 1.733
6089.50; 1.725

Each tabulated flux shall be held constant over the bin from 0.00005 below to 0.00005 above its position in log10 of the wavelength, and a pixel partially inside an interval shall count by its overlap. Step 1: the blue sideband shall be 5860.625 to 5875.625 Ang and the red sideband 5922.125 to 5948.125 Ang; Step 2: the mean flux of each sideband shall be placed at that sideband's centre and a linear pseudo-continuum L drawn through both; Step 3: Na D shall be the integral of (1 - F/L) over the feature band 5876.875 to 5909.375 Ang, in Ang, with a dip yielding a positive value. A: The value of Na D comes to 1.6 Ang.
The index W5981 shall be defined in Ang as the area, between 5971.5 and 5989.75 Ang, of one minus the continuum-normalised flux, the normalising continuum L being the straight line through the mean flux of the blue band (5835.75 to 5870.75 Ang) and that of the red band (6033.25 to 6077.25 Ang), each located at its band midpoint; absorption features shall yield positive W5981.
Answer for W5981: 1.0 Ang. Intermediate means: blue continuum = 1.73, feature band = 1.64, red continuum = 1.74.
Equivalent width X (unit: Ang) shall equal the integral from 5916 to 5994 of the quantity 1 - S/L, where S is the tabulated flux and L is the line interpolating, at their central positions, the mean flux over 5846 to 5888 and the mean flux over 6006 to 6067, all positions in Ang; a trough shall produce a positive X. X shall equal 1.34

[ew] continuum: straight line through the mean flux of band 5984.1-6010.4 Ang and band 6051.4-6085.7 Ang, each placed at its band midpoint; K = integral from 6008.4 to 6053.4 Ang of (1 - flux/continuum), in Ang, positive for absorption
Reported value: -0.3 Ang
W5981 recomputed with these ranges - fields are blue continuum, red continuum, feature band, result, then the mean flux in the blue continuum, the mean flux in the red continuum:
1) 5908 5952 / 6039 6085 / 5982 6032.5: 0.95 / 1.69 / 1.74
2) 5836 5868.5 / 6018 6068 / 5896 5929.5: 1.16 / 1.73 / 1.74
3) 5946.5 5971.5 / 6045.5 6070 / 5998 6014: 0.26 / 1.69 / 1.73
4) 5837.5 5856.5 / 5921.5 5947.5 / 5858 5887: 1.05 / 1.74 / 1.72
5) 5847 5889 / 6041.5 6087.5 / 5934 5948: -0.33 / 1.68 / 1.74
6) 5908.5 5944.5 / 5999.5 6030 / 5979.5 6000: 0.99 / 1.69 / 1.72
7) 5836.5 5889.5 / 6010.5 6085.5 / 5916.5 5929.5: 0.47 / 1.69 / 1.74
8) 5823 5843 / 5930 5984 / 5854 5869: 0.62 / 1.81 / 1.7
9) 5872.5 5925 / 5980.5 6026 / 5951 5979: -0.58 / 1.63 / 1.67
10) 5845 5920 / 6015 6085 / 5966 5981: 0.11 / 1.66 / 1.75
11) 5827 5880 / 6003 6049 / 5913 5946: 0.77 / 1.74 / 1.72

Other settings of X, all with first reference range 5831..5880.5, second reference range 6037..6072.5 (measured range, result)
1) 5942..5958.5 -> 0.5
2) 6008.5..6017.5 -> 0.4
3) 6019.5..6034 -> -0.4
